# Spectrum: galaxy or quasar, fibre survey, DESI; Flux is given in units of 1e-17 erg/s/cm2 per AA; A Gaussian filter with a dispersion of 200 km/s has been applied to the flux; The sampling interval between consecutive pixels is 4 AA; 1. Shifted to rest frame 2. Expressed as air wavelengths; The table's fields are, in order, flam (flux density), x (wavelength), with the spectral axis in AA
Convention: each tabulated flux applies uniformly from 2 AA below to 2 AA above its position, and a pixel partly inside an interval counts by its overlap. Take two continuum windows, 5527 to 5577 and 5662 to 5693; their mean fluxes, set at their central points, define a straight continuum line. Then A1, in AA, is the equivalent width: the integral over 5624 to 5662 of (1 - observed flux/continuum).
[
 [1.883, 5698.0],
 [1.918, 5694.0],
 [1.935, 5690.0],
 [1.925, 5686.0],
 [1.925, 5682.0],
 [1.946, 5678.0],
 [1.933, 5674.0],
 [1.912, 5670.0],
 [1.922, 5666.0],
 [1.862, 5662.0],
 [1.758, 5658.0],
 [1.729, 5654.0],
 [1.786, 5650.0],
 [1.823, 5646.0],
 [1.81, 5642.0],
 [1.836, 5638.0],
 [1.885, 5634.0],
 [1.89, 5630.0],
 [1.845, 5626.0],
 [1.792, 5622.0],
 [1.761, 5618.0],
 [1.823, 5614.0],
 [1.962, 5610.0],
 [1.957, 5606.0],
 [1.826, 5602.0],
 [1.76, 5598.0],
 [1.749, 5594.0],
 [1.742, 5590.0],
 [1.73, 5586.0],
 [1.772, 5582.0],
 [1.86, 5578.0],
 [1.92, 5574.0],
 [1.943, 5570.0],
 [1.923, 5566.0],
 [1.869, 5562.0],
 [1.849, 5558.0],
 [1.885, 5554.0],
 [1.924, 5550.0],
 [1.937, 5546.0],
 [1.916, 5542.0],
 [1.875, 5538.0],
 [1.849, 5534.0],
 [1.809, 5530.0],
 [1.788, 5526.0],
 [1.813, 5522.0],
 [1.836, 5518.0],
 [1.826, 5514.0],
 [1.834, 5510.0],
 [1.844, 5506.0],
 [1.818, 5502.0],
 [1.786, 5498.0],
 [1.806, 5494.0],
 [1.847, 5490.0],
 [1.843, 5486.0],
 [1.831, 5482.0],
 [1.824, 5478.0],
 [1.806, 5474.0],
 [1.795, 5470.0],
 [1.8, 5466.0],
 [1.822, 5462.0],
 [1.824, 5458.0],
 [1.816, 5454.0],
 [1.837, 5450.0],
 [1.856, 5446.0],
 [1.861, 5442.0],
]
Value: 1.86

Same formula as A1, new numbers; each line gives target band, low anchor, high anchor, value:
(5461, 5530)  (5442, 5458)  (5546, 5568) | 1.6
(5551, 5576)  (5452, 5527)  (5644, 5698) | -0.8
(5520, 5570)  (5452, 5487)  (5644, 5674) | -1.3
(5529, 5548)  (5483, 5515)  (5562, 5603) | -0.6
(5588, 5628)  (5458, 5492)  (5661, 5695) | 1.4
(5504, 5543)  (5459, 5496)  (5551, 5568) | 0.4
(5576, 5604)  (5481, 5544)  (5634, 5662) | 0.6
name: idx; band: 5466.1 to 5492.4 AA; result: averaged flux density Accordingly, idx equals 1.82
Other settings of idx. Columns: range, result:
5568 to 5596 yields 1.82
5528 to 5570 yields 1.89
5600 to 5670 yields 1.84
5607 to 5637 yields 1.85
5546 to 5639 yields 1.85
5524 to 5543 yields 1.84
